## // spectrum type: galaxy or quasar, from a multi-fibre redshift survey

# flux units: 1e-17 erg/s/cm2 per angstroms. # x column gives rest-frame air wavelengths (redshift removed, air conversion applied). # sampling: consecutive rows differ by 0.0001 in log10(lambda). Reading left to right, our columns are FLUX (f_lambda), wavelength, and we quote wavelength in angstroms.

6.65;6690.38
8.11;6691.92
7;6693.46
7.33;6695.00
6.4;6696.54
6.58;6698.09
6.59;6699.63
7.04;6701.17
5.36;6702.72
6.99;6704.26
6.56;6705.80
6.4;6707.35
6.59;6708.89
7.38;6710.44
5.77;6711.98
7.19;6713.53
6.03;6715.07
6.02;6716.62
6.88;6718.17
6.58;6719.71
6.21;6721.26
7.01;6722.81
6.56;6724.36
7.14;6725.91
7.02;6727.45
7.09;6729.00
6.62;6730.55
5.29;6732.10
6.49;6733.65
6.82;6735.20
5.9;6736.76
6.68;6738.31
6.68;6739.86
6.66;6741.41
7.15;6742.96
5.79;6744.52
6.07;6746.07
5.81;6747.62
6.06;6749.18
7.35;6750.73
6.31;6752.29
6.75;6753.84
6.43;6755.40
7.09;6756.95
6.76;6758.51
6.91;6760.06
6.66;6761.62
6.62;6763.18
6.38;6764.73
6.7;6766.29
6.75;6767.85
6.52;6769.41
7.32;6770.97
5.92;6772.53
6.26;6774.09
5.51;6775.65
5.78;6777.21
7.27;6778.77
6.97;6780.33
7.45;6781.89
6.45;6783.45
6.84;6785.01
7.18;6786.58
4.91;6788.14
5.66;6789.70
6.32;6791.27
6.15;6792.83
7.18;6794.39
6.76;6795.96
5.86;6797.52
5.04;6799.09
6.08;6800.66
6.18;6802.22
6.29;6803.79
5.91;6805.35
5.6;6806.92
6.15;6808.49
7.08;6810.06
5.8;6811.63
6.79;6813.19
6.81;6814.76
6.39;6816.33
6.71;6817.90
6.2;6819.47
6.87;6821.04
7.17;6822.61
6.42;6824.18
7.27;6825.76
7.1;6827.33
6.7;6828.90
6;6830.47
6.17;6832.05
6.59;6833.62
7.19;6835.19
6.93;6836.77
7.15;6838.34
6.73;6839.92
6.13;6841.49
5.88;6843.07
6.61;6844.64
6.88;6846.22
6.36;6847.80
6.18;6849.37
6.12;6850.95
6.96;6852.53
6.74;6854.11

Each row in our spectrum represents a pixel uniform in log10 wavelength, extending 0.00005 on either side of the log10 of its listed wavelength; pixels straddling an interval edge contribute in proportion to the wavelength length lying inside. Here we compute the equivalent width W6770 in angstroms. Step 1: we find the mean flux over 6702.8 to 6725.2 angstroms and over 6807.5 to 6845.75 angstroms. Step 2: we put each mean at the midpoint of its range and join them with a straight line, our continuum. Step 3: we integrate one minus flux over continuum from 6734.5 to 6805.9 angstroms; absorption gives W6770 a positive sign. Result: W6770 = 1.5 angstroms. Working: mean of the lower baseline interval 6.55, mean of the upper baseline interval 6.61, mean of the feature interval 6.44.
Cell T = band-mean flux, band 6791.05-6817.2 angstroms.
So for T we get 6.26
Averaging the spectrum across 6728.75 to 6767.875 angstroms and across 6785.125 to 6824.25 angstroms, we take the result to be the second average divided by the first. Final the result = 1.0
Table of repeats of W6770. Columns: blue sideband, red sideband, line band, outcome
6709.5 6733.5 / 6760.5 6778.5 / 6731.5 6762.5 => 0.06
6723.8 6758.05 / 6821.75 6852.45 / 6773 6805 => 1.36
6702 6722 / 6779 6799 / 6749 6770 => -0.74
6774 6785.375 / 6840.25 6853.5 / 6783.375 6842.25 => 0.46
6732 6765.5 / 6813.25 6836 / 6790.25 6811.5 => 1.44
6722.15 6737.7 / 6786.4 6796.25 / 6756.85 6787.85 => -1.40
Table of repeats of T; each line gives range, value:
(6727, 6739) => 6.47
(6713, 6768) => 6.56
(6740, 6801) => 6.46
